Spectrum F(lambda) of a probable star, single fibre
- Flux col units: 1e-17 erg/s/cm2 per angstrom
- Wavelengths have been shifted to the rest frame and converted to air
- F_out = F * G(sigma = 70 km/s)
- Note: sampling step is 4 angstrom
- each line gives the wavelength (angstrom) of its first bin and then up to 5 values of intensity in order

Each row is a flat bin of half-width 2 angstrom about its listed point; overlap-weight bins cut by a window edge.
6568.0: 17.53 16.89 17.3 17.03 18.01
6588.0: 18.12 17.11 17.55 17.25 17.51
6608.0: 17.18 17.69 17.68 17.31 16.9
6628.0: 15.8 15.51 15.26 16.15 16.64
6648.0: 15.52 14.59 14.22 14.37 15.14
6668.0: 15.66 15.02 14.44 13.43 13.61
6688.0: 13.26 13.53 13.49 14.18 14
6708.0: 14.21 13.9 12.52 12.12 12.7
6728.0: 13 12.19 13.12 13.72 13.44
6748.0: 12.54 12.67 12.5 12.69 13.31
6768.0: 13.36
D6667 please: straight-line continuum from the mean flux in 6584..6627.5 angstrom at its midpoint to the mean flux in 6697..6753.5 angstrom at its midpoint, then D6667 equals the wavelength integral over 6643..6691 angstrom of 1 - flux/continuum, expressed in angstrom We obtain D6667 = 2.0 angstrom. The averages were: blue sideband 17.4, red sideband 13.2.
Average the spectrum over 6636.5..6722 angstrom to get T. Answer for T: 14.3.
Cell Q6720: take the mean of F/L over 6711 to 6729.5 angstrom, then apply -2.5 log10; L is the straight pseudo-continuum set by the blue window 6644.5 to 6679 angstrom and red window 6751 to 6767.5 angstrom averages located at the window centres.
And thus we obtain 0.07 mag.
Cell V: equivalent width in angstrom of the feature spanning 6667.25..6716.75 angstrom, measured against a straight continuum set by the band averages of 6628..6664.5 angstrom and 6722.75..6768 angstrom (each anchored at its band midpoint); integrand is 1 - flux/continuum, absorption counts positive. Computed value 0.94 angstrom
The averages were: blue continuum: 15.3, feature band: 13.9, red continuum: 12.9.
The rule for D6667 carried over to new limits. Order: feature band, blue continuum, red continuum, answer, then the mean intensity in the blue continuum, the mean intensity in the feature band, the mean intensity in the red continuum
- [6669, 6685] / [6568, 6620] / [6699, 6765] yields 0.6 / 17.4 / 14.3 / 13.1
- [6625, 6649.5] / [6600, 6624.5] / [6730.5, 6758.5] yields 1.0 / 17.4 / 15.9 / 12.9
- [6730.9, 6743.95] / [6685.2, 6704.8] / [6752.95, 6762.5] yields -0.2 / 13.7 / 13.1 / 12.6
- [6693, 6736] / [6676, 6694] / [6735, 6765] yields 0.2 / 13.6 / 13.2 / 13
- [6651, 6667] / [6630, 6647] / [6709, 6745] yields 0.6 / 15.9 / 14.6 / 13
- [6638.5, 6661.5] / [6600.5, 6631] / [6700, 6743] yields 0.9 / 17.1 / 15.2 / 13.2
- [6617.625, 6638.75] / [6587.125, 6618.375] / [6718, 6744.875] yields 0.5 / 17.5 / 16.2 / 12.9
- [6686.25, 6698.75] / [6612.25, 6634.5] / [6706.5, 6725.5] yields 0.5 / 16.7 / 13.5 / 13.1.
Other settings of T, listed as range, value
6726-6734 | 12.6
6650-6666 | 14.6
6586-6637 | 17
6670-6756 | 13.4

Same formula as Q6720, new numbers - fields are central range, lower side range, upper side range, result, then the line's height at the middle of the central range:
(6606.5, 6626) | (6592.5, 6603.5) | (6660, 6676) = -0.04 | 16.8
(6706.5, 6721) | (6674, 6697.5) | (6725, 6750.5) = 0.00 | 13.3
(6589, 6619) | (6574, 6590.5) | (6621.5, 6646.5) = -0.03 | 17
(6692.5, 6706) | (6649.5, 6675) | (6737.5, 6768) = 0.02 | 14.1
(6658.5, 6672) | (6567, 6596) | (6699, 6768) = 0.00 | 15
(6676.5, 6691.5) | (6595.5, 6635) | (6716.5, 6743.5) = 0.07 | 14.5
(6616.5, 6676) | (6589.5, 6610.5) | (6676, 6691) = -0.02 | 15.3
